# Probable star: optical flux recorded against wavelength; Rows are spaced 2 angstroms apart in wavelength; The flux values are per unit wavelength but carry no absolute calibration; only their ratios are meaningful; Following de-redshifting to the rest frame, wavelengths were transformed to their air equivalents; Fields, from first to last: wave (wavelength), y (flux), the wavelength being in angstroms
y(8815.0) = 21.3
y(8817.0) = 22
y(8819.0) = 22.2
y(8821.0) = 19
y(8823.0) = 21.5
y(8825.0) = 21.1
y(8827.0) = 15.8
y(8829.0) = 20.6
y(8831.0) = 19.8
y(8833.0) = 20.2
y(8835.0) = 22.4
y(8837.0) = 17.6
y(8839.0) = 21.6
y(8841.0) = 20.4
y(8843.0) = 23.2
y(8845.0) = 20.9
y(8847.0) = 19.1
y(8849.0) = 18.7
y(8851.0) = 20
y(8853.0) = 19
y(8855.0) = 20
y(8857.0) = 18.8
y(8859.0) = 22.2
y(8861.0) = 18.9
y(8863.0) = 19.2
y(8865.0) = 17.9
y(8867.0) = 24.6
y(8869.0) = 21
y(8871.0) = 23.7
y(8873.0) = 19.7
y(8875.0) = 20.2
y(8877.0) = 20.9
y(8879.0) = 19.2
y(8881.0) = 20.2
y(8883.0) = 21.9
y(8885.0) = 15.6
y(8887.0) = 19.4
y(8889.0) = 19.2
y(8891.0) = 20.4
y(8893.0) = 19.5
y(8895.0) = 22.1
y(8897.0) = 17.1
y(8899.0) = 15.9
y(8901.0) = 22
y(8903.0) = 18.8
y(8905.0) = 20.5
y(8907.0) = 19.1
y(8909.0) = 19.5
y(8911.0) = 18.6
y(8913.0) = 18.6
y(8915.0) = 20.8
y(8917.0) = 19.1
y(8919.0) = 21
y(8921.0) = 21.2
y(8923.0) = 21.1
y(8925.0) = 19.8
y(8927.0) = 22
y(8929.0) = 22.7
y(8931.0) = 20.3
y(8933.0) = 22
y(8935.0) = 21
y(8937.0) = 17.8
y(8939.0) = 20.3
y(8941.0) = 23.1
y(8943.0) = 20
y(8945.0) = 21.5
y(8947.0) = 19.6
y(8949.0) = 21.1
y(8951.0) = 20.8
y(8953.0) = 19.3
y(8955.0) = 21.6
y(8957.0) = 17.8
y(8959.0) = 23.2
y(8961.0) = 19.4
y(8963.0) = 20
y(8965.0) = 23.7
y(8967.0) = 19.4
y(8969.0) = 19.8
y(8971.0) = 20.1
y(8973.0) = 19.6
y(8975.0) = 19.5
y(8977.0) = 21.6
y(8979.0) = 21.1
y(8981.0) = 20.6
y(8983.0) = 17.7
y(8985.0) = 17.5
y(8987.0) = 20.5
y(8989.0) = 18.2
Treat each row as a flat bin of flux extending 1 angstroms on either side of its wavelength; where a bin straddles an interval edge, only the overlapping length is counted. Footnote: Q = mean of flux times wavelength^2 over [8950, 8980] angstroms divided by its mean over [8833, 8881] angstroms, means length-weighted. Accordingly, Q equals 1.03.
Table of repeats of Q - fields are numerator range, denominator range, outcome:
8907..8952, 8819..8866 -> 1.05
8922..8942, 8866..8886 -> 1.03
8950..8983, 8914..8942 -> 0.99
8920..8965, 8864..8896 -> 1.04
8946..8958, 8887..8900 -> 1.06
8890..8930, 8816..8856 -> 1.00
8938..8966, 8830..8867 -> 1.06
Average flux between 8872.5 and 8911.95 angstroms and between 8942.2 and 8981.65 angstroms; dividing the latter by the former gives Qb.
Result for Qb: 1.1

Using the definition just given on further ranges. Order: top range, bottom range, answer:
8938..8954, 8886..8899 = 1.07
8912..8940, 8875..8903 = 1.05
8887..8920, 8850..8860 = 0.98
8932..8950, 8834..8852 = 1.01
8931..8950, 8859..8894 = 1.03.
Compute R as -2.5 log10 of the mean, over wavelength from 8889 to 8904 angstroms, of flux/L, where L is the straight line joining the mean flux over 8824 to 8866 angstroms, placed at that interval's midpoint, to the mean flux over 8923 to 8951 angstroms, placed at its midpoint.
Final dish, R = 0.06 mag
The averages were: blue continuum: 19.9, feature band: 19.4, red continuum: 20.9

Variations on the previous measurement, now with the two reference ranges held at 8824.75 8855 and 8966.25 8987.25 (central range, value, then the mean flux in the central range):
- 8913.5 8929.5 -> -0.05 mag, 20.8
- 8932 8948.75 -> -0.05 mag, 20.7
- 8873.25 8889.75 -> 0.02 mag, 19.6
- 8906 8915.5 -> 0.03 mag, 19.2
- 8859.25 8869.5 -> -0.03 mag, 20.4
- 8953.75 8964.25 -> -0.04 mag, 20.5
